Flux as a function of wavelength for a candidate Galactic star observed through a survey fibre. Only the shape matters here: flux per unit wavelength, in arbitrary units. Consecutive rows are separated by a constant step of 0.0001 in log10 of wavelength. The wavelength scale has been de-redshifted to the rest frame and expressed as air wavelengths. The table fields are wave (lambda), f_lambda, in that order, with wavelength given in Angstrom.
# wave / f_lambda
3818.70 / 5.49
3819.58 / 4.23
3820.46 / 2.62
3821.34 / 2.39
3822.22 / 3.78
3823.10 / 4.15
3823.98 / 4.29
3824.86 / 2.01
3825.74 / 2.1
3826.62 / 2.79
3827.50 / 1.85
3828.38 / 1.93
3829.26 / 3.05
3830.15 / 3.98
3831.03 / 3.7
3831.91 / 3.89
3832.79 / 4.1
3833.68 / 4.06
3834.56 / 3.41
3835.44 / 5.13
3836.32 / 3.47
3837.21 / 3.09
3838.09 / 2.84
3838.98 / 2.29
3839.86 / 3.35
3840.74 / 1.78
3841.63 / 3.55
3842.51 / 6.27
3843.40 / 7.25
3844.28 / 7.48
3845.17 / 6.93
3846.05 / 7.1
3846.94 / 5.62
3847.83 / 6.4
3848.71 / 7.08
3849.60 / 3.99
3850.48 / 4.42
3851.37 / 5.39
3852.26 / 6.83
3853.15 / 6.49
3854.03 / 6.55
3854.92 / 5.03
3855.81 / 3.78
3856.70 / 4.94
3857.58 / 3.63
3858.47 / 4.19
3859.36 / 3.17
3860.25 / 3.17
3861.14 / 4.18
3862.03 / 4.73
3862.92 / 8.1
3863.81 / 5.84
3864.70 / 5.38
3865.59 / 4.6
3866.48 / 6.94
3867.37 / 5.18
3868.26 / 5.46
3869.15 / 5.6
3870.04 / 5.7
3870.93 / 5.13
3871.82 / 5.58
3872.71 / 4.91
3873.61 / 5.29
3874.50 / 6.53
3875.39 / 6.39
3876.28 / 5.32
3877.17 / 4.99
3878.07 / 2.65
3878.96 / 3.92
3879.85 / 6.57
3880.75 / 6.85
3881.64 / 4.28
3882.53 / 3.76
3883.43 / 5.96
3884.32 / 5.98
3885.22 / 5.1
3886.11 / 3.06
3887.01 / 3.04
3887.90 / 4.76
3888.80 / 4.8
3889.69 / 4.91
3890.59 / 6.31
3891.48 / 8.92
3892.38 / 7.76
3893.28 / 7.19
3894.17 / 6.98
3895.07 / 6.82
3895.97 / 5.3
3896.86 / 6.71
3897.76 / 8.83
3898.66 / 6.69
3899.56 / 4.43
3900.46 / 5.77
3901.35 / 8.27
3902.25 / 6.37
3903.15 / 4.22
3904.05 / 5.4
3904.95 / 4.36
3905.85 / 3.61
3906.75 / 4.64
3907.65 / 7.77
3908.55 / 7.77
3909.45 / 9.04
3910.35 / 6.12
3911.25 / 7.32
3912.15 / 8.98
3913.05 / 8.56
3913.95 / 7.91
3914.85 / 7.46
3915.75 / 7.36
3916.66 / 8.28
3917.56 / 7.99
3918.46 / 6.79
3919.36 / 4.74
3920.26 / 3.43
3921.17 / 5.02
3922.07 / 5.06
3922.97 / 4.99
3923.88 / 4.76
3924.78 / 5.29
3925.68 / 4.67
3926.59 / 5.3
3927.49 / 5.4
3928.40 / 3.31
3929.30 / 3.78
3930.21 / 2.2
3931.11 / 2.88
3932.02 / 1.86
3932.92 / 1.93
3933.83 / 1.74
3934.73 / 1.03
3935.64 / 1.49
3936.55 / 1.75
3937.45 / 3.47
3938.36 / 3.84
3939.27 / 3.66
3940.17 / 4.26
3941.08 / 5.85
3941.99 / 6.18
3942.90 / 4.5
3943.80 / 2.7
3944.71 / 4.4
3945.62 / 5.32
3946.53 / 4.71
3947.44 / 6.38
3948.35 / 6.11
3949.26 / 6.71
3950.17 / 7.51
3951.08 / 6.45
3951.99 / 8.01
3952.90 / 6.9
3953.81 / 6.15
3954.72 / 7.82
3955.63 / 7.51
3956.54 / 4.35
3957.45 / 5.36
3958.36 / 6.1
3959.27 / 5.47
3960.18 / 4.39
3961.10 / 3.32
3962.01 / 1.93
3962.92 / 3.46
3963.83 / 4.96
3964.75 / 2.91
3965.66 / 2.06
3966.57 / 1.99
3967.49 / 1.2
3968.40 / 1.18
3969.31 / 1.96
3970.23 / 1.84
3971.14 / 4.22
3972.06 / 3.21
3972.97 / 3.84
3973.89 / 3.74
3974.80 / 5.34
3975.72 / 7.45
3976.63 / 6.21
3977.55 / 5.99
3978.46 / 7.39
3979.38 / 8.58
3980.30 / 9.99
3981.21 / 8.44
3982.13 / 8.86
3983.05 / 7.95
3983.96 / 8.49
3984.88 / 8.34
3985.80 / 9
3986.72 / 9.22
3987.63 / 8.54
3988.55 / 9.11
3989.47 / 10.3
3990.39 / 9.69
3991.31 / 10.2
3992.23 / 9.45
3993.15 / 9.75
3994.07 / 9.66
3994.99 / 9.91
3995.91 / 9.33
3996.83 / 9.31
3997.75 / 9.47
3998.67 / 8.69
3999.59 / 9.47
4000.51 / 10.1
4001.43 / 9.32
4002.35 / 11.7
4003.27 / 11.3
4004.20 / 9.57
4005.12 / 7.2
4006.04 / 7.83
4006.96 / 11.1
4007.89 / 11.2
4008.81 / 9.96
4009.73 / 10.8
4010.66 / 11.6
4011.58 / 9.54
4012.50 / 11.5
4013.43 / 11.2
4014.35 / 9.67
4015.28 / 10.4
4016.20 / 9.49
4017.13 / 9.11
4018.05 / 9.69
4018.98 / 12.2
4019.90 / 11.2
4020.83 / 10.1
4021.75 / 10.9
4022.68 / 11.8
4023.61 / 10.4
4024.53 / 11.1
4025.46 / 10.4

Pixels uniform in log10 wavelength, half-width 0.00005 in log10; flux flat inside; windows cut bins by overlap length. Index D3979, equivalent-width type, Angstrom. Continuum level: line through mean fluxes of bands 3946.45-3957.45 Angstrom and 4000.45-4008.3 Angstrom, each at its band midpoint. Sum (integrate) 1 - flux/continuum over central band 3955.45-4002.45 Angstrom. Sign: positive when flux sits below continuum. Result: 9.99 Angstrom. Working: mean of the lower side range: 6.56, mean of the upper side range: 9.9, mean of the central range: 6.7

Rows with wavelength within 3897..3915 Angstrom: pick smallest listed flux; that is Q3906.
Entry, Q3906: 3.61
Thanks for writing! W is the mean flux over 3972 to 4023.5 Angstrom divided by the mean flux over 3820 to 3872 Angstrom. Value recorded 2.03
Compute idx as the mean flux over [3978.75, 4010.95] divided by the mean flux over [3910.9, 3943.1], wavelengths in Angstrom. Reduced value 1.98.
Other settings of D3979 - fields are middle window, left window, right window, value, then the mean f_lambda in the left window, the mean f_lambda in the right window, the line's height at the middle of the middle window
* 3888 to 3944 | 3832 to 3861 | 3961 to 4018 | 6.7 Angstrom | 4.76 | 7.77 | 6.22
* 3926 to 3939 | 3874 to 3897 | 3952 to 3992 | 6.5 Angstrom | 5.56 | 5.98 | 5.79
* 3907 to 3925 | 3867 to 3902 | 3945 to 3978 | -4.7 Angstrom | 5.69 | 4.77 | 5.32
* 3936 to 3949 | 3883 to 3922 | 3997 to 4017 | 5.4 Angstrom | 6.29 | 10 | 7.72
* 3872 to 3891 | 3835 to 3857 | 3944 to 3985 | 0.6 Angstrom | 5.08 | 5.39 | 5.18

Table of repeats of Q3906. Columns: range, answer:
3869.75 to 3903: 2.65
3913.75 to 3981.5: 1.03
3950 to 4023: 1.18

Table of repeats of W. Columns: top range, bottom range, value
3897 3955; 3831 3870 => 1.09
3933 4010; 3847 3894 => 1.21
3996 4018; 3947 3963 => 1.71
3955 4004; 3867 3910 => 1.20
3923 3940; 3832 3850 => 0.70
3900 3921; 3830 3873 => 1.33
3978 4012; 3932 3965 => 2.03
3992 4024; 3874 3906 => 1.79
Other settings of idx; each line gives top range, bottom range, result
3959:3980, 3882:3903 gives 0.68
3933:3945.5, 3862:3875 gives 0.61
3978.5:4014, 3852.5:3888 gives 1.89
